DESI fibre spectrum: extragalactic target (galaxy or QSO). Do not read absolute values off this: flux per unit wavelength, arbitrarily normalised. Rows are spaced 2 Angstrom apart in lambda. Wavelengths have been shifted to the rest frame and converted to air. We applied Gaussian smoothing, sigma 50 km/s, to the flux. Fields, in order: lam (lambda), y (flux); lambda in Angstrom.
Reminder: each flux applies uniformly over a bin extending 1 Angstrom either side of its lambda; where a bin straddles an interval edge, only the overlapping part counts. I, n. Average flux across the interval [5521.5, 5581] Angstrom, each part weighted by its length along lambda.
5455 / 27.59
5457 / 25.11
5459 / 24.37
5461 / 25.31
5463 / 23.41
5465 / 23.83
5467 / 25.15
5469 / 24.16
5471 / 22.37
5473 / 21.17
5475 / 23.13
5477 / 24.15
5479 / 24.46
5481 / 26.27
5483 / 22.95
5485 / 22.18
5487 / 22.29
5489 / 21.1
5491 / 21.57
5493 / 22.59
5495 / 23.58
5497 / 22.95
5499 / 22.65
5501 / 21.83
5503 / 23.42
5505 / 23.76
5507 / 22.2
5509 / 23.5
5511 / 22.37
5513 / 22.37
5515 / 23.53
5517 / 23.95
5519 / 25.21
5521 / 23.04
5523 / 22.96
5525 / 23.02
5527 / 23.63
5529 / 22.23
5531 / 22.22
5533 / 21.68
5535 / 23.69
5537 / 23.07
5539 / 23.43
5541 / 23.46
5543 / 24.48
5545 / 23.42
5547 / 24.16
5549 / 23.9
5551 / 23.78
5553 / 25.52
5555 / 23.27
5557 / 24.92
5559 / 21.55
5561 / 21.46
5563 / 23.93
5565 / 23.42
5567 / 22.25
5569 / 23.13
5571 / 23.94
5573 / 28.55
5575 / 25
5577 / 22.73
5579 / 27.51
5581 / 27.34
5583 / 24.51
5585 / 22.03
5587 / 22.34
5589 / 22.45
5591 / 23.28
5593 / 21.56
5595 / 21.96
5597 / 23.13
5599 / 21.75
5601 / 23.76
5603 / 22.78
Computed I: 23.7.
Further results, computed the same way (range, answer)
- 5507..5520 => 23.4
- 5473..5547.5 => 23.1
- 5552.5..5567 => 23.3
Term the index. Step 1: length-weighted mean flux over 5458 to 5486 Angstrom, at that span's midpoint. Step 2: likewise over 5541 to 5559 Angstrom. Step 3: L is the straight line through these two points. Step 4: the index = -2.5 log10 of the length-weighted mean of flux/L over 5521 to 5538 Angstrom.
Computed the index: 0.05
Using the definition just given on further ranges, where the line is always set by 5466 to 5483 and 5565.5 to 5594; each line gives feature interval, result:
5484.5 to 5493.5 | 0.092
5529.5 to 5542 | 0.048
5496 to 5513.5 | 0.050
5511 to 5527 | 0.024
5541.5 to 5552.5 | -0.002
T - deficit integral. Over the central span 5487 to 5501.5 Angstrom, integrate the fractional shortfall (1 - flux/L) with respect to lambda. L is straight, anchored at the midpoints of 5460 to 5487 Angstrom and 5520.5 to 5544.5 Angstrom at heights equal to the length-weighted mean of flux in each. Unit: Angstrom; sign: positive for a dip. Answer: 0.7 Angstrom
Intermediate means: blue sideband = 23.7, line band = 22.3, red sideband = 23.1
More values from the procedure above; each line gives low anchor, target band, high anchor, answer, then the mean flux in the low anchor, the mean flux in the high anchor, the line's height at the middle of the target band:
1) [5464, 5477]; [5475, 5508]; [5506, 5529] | 0.42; 23.4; 23.2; 23.3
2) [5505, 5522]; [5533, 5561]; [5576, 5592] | 0.07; 23.3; 24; 23.6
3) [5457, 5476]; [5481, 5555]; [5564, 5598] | 1.96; 23.7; 23.8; 23.8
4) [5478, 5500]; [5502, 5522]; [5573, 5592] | -0.02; 23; 24.4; 23.3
